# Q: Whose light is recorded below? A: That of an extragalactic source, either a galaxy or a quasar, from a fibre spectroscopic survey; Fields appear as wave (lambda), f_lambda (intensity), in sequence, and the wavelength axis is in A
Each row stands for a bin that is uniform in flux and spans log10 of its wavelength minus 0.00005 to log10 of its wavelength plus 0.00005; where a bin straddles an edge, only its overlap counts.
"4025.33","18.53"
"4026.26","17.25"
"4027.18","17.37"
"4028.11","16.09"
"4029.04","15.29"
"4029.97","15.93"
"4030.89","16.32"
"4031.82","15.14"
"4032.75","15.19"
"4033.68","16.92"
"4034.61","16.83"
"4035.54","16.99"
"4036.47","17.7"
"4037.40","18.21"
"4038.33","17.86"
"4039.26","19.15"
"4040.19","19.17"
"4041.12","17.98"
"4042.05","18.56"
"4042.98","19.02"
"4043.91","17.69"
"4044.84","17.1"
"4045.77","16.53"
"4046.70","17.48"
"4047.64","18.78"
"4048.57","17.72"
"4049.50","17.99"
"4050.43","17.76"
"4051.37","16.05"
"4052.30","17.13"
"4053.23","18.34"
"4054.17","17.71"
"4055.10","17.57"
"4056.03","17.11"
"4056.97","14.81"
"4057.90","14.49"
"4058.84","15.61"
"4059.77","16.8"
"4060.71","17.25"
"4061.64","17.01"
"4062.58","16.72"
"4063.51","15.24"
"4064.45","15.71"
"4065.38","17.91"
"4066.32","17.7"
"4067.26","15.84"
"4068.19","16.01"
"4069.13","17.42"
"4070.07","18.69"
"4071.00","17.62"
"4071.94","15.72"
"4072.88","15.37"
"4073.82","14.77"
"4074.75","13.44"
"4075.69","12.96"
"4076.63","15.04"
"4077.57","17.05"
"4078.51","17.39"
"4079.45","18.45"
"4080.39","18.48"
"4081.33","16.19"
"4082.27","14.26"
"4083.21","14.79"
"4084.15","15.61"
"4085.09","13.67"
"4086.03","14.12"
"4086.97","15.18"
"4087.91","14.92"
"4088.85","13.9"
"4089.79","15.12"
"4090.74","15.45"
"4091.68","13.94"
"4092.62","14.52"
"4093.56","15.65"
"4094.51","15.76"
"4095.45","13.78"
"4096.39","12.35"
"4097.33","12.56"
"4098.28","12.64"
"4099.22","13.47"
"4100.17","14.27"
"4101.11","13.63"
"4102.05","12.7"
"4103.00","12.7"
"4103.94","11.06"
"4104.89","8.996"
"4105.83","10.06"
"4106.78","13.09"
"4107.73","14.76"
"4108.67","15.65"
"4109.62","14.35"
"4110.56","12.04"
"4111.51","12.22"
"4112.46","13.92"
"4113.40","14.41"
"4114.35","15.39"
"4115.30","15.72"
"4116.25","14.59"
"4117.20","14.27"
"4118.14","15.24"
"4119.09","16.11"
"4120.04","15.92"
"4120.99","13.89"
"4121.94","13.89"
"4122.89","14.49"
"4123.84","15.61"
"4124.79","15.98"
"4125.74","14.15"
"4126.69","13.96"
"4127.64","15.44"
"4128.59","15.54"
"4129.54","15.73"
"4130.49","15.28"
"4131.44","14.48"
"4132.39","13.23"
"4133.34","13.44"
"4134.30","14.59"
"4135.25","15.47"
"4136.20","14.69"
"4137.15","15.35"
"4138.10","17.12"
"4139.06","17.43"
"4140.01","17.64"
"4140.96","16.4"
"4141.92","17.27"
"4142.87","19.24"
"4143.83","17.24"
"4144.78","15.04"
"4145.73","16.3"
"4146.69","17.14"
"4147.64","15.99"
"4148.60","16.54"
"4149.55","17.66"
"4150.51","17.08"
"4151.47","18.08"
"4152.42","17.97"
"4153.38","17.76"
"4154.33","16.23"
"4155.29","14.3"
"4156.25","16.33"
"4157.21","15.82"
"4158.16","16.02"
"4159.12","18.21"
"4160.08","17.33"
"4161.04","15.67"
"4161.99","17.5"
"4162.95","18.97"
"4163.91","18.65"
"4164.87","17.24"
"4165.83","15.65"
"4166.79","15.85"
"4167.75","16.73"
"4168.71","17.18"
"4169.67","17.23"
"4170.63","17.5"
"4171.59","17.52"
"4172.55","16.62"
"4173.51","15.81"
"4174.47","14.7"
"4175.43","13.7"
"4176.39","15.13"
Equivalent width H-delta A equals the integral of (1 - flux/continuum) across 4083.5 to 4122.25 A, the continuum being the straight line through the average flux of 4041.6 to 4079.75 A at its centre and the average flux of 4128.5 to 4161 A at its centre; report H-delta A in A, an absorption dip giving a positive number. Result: 6.1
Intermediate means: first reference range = 16.8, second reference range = 16.3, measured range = 13.9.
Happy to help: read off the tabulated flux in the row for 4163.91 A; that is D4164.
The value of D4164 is 18.65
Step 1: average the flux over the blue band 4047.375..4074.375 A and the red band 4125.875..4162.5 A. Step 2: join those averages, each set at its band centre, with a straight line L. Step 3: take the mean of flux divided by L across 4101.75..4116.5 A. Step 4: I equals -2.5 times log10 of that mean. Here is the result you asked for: 0.24 mag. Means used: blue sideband 16.8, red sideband 16.2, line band 13.2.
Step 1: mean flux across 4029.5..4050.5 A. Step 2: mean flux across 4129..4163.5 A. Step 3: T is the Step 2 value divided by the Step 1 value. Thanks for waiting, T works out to 0.94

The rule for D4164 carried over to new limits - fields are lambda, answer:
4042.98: 19.02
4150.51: 17.08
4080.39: 18.48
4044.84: 17.1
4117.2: 14.27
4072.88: 15.37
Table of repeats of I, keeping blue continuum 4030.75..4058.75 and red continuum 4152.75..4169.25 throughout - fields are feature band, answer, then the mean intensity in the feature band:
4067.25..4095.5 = 0.11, 15.5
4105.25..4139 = 0.16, 14.6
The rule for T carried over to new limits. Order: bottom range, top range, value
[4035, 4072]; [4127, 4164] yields 0.95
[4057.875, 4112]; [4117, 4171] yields 1.09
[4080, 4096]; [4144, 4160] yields 1.11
